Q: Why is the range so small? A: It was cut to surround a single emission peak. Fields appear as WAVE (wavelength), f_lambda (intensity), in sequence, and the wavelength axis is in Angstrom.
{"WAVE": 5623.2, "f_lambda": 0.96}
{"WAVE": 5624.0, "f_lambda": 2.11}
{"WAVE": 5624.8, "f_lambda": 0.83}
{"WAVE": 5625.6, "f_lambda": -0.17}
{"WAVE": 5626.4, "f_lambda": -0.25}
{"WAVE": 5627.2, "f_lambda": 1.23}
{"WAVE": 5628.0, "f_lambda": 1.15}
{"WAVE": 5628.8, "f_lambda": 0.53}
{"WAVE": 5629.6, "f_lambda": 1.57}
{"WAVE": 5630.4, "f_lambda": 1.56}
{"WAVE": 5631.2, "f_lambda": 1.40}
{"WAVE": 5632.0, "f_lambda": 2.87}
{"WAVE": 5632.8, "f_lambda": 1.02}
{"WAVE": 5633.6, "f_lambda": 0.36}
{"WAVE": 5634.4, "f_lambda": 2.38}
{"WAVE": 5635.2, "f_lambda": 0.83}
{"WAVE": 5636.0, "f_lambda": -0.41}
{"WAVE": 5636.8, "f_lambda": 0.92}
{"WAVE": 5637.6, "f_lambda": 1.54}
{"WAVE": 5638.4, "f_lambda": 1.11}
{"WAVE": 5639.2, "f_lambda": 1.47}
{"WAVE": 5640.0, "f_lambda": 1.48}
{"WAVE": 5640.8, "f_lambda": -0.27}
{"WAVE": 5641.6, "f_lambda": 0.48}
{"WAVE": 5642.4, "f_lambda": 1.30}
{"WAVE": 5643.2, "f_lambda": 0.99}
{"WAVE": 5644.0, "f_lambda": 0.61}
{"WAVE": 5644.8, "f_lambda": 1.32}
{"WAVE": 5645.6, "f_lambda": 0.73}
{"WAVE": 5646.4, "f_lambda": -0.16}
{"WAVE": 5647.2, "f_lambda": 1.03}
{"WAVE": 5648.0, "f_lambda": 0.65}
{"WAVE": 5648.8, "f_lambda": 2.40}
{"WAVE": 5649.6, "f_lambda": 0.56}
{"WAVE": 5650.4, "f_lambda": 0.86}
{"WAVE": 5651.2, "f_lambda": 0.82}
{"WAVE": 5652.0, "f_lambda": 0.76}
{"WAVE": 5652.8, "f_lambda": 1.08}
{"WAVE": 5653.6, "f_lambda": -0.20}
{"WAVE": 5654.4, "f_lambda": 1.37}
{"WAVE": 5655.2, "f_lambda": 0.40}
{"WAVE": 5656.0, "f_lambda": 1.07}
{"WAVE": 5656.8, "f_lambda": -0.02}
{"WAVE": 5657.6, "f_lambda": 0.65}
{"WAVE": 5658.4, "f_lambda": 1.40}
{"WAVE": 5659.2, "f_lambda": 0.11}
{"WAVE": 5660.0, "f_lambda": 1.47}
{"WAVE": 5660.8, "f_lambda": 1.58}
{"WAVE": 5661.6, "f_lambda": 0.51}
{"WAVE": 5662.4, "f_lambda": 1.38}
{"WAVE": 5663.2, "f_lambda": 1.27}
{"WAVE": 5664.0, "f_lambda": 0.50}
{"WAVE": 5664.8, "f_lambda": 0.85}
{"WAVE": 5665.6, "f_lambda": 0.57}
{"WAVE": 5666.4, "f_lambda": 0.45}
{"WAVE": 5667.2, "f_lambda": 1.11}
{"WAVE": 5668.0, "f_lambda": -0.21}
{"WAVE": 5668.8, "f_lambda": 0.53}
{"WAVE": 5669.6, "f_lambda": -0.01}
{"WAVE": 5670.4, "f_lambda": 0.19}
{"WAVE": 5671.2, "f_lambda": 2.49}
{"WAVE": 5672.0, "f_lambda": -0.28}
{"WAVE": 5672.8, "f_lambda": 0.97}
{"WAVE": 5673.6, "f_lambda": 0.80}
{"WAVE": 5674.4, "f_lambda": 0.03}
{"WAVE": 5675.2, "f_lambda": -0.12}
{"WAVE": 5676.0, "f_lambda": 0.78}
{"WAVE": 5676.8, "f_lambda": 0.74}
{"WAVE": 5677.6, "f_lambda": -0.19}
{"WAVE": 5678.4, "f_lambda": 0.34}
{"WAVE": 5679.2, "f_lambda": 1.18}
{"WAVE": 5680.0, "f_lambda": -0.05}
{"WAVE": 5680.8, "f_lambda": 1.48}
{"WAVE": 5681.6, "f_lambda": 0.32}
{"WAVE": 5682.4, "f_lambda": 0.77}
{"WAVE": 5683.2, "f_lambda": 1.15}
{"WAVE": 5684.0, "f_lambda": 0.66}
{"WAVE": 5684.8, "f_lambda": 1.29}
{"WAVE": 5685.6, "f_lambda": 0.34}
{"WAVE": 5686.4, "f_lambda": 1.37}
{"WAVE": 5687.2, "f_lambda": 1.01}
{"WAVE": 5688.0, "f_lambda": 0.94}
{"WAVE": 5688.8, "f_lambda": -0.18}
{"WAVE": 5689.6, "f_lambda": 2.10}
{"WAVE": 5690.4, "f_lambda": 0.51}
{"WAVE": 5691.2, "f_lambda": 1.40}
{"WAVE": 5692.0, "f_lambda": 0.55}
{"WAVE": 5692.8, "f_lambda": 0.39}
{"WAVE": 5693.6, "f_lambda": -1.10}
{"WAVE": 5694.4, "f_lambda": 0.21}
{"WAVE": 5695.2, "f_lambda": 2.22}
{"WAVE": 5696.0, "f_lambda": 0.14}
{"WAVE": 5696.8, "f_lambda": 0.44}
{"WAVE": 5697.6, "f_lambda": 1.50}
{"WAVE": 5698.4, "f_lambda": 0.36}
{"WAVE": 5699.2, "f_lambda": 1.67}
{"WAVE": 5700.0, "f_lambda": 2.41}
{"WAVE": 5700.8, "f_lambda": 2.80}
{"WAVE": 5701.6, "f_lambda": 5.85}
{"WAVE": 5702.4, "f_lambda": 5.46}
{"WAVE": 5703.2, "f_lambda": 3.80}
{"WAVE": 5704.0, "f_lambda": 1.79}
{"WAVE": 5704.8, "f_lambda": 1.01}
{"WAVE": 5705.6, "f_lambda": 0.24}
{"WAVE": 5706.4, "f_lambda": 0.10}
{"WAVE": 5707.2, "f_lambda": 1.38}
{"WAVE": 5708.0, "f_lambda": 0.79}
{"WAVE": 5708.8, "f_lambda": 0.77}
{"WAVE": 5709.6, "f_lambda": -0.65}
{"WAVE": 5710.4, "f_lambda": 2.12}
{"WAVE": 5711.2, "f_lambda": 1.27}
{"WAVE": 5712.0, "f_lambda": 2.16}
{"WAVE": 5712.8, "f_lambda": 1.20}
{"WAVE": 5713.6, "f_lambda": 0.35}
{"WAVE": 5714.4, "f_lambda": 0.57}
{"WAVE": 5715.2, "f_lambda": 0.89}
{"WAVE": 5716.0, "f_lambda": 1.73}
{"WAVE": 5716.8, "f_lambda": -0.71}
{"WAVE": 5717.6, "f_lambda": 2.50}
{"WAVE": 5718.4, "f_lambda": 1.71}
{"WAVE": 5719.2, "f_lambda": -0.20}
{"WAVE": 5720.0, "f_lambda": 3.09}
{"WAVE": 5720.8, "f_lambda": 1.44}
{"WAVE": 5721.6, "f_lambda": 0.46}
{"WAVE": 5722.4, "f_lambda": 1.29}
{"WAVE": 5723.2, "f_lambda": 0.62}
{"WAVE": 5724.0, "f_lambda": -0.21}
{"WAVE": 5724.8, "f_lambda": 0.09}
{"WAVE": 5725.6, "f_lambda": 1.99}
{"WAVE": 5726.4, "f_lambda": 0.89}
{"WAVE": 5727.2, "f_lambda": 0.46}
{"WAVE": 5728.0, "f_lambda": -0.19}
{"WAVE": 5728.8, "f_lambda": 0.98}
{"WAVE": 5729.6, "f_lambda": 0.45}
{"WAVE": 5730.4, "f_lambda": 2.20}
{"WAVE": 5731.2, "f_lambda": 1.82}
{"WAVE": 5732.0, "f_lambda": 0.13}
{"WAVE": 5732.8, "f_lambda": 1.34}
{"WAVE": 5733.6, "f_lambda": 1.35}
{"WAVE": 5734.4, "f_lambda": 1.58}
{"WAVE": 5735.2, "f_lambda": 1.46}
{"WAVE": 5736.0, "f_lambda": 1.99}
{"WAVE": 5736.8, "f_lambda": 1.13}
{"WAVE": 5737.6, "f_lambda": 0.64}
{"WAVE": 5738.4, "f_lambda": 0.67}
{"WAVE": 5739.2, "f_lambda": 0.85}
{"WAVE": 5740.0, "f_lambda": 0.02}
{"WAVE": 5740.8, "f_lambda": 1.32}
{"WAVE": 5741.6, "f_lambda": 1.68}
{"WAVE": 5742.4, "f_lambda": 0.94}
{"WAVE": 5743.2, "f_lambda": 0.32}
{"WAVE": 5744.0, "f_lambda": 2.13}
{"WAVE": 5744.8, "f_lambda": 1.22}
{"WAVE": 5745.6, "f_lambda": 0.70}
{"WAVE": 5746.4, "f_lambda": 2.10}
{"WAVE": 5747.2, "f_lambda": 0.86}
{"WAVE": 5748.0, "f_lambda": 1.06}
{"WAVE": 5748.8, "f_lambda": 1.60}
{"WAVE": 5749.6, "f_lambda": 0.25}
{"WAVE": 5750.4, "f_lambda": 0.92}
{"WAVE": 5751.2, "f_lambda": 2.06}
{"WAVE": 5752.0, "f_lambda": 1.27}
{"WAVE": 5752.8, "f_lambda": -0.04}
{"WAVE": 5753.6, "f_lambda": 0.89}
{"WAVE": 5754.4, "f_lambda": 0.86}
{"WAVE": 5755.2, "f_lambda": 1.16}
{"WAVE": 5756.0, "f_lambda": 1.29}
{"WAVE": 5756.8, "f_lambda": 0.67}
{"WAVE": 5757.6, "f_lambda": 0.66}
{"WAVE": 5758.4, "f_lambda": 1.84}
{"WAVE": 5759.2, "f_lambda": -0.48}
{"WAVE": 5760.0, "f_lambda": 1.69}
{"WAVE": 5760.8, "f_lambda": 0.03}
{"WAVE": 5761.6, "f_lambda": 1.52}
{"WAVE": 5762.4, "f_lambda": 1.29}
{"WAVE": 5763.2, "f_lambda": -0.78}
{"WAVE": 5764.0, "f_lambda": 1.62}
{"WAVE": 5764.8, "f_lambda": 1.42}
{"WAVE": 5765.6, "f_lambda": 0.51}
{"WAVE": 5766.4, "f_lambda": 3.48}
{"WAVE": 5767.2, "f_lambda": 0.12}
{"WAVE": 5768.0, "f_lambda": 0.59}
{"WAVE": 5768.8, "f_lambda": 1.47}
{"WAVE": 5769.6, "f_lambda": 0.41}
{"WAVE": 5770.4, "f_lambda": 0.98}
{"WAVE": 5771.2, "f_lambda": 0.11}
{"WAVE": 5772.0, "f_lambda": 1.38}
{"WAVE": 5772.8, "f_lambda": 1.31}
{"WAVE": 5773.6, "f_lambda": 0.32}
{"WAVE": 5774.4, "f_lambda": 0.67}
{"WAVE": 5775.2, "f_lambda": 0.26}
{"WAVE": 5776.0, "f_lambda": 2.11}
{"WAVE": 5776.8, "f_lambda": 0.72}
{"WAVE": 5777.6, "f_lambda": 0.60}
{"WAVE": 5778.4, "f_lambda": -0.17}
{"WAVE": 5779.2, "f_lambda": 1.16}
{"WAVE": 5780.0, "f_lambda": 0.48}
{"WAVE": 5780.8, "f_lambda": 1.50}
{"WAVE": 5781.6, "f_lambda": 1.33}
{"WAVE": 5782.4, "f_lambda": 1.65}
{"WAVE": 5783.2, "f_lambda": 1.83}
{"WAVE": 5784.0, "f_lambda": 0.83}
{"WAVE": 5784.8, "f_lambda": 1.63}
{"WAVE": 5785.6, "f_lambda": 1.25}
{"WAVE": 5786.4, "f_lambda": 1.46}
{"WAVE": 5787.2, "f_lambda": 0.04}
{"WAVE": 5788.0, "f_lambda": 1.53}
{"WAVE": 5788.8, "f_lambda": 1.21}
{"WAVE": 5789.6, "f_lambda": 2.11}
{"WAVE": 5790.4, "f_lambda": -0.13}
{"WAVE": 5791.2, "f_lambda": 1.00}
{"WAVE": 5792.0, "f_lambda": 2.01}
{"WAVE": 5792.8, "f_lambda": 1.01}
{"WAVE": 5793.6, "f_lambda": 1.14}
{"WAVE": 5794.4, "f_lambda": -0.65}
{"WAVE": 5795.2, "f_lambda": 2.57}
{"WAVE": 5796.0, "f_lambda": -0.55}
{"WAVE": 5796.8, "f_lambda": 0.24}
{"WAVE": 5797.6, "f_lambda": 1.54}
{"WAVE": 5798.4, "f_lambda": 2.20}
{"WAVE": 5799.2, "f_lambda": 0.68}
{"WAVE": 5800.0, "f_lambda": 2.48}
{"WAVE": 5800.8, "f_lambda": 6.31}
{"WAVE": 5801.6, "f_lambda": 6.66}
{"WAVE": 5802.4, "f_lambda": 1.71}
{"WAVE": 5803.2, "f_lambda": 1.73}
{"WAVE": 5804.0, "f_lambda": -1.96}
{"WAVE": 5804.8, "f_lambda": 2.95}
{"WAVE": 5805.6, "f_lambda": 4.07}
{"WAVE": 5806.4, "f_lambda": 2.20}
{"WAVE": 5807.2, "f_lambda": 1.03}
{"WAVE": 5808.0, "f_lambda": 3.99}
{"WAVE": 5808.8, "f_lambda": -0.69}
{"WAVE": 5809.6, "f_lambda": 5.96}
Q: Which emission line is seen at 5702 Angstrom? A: [O III]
